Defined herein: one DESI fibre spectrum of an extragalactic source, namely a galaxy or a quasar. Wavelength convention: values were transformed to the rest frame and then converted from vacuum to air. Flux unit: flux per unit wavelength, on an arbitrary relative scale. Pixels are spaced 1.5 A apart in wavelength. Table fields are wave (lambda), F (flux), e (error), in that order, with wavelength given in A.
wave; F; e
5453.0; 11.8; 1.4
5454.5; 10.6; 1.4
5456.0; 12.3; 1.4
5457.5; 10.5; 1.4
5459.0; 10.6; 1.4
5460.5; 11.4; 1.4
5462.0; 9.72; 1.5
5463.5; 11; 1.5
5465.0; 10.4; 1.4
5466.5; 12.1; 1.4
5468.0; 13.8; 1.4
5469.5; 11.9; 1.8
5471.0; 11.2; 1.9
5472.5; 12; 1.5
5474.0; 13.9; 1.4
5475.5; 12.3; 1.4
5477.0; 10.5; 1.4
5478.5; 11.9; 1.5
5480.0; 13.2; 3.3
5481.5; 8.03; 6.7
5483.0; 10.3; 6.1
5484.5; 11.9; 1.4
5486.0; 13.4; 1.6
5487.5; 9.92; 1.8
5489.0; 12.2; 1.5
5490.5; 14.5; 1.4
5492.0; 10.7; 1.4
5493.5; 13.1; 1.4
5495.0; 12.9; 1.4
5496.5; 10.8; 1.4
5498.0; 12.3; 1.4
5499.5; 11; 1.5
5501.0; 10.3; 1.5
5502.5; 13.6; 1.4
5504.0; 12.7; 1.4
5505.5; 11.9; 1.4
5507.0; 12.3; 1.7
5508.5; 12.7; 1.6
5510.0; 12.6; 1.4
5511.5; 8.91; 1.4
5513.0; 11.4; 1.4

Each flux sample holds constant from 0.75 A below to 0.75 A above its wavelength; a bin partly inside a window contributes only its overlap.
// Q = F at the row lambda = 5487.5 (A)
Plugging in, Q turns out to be 9.92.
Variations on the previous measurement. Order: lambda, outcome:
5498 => 12.3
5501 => 10.3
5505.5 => 11.9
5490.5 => 14.5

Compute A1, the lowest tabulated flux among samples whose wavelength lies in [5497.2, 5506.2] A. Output 10.3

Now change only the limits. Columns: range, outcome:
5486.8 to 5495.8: 9.92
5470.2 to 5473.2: 11.2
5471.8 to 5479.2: 10.5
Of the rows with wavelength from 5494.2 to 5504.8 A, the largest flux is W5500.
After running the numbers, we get 13.6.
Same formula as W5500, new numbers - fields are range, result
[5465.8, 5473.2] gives 13.8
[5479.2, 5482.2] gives 13.2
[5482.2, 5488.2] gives 13.4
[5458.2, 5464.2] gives 11.4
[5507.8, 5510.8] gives 12.7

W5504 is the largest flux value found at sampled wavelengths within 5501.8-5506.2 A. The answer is 13.6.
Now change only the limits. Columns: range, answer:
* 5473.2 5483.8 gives 13.9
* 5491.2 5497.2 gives 13.1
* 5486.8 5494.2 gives 14.5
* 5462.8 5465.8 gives 11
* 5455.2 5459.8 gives 12.3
